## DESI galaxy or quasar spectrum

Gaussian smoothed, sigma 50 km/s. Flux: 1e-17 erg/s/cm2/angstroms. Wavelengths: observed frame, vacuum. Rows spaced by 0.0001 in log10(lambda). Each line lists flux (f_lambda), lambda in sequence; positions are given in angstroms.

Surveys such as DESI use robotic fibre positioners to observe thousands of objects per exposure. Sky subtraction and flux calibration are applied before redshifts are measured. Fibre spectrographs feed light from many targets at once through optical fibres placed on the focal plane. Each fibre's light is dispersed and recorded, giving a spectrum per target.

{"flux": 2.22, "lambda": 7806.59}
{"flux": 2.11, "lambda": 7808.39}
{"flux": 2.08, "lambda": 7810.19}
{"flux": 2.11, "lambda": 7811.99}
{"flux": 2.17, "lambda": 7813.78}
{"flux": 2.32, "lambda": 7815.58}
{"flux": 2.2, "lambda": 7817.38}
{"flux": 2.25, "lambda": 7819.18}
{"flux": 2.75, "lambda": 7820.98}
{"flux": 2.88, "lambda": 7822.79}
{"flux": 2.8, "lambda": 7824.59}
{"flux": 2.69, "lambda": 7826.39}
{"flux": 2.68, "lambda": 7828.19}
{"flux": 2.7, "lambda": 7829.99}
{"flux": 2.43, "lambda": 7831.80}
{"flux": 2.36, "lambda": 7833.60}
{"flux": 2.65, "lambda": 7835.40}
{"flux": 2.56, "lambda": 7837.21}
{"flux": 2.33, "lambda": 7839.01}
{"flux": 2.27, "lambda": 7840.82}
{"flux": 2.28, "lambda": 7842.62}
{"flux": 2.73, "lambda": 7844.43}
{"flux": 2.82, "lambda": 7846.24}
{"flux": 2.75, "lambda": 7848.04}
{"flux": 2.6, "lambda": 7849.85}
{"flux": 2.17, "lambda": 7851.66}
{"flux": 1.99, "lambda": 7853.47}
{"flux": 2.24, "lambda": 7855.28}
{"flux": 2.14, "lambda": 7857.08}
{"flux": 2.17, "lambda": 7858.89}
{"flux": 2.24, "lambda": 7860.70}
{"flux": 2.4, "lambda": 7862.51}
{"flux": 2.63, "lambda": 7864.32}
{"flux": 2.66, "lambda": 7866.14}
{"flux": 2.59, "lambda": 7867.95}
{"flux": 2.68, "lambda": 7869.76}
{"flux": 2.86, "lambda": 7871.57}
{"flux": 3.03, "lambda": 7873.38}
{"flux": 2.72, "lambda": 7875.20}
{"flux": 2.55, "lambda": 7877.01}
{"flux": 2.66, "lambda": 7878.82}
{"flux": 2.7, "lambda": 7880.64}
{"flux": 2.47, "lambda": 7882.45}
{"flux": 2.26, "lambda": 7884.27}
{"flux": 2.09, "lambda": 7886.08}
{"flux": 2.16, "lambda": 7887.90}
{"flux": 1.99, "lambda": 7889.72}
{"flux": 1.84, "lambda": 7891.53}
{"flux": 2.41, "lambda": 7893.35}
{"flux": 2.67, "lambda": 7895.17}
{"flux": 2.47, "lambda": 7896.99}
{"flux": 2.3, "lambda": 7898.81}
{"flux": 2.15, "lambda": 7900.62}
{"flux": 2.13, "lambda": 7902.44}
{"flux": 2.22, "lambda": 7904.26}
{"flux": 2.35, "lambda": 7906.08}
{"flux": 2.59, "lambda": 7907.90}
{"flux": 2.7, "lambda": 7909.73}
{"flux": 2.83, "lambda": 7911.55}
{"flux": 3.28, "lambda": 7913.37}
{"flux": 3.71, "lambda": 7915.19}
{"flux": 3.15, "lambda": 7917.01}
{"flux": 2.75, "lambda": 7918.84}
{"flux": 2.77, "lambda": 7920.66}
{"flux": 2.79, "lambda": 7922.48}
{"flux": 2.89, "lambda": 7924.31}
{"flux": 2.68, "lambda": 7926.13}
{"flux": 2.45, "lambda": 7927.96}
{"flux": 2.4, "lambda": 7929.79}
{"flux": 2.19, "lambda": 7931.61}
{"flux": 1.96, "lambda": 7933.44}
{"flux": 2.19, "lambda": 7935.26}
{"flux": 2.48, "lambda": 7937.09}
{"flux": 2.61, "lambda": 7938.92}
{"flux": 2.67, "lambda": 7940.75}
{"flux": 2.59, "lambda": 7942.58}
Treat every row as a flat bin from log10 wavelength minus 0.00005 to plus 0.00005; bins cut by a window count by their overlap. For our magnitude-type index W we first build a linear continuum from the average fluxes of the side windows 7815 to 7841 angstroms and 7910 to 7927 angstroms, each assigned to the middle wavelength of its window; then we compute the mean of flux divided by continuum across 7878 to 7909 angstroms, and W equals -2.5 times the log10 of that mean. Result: 0.22 mag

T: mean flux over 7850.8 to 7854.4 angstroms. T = 2.08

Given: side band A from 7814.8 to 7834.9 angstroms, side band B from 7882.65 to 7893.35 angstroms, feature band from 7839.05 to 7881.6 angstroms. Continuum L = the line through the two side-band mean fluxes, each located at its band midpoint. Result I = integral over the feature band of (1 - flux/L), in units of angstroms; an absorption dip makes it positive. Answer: -3.8 angstroms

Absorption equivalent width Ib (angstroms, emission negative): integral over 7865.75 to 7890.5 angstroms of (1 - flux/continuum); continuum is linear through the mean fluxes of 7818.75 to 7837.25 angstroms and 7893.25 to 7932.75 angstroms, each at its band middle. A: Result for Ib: 0.9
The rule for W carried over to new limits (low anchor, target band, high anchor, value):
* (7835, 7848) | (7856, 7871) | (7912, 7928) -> 0.09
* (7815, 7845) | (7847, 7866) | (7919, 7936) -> 0.07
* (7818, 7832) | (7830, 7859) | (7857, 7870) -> 0.05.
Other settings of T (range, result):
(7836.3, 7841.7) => 2.38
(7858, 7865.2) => 2.36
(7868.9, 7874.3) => 2.86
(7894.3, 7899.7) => 2.48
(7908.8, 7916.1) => 3.13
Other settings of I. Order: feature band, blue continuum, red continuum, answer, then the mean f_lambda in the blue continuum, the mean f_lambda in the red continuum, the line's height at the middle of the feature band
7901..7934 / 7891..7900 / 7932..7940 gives -4.6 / 2.35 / 2.31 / 2.33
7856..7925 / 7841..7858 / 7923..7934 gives -3.4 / 2.41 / 2.45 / 2.43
